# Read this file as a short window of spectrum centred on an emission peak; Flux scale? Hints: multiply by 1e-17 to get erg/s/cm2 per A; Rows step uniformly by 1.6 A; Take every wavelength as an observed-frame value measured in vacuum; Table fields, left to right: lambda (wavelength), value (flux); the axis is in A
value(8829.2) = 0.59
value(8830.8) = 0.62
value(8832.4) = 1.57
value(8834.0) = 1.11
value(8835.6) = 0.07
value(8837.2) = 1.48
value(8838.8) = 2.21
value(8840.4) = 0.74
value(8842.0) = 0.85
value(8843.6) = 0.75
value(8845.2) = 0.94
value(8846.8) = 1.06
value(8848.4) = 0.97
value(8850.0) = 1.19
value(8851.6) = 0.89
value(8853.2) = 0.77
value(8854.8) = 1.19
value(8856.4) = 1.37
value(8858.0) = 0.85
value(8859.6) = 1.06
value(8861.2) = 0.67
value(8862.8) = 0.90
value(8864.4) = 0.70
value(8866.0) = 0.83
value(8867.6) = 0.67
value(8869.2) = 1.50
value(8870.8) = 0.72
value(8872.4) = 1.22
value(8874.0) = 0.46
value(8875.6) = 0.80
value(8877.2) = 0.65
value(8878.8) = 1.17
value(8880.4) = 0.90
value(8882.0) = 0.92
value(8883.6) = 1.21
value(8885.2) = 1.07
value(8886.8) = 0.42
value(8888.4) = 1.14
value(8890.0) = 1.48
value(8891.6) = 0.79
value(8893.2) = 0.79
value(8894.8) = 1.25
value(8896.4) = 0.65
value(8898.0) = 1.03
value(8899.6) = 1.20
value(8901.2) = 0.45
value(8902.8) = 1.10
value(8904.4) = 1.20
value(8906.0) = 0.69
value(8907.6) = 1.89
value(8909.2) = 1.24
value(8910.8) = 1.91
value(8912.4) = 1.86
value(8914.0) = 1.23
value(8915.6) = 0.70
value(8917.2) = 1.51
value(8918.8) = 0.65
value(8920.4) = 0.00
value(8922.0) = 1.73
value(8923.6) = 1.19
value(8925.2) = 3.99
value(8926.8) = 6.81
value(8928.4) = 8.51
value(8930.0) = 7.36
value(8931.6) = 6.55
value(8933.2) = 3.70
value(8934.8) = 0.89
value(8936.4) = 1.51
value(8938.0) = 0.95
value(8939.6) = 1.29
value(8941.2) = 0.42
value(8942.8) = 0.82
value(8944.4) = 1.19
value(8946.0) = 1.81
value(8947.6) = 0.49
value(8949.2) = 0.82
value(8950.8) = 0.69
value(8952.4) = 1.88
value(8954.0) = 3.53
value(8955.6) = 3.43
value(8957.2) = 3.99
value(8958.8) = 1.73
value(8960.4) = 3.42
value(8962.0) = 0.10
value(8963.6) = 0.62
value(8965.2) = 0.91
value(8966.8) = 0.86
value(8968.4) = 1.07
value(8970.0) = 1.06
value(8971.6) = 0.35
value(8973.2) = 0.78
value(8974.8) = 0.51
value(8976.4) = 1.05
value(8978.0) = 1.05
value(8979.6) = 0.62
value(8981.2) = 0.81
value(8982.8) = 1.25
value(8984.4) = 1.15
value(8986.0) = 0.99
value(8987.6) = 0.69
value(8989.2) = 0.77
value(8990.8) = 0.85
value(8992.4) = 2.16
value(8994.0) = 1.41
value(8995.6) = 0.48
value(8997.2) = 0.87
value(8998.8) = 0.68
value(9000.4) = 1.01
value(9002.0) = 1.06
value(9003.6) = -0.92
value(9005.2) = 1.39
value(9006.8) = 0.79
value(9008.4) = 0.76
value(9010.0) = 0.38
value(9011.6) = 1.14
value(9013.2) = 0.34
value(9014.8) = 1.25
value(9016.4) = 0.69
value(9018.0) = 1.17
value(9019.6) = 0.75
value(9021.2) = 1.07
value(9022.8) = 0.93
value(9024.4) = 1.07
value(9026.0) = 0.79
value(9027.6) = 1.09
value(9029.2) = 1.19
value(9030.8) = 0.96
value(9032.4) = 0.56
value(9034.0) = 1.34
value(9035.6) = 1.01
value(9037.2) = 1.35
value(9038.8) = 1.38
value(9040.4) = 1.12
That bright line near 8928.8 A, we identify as H-alpha 6563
